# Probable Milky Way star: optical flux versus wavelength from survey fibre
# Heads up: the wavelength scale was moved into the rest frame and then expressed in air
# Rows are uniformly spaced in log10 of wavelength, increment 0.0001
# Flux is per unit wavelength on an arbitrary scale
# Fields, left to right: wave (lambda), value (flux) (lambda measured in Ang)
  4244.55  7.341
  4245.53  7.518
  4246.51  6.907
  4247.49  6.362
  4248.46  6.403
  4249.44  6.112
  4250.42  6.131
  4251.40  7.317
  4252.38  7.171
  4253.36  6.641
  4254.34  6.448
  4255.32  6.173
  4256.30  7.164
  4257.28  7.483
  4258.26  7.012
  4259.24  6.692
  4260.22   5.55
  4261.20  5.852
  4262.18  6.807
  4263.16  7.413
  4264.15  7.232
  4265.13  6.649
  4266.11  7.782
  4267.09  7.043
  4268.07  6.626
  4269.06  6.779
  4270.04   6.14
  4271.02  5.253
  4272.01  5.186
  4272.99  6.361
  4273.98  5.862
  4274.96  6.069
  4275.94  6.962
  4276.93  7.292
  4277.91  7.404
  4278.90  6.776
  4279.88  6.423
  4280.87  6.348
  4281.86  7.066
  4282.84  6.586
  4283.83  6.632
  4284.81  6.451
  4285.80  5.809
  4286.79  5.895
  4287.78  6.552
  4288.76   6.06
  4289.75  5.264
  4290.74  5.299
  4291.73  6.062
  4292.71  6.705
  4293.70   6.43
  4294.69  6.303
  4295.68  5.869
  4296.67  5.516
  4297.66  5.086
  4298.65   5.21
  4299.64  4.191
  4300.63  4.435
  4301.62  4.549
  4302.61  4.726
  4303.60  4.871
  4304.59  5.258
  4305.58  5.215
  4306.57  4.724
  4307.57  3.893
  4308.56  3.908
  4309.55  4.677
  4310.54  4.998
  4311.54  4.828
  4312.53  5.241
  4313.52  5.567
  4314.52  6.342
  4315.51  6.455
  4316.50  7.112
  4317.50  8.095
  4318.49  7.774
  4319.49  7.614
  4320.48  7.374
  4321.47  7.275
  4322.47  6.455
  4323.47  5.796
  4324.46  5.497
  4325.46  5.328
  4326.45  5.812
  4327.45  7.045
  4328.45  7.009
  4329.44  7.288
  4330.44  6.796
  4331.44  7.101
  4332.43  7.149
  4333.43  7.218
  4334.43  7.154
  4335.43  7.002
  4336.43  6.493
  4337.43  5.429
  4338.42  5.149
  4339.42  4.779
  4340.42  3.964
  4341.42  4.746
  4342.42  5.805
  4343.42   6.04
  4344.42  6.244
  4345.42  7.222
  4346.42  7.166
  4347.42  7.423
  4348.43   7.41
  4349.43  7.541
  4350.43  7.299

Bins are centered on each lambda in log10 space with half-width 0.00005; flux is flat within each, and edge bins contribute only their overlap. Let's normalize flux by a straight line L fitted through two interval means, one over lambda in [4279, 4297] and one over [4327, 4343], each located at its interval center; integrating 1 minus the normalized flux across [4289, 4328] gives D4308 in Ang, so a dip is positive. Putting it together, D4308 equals 3.2 Ang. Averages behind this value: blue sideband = 6.2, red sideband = 6.25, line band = 5.72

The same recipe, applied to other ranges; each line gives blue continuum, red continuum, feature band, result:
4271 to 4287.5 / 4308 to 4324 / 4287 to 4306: 2.58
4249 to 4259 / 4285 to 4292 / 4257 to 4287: -1.30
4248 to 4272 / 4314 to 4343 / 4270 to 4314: 5.83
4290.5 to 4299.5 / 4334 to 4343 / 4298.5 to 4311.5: 2.46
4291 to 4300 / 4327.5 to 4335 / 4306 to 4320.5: 1.31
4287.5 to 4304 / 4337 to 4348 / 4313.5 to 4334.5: -4.13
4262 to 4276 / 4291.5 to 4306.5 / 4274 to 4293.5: -1.47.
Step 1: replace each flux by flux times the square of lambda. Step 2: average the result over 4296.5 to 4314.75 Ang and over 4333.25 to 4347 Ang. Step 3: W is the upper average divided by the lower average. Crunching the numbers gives 1.3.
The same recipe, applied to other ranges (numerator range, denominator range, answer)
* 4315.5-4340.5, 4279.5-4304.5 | 1.16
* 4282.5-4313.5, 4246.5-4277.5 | 0.83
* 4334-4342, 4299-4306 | 1.19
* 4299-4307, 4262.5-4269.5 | 0.69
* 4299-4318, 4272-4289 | 0.82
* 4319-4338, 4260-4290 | 1.06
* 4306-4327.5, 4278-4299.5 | 0.99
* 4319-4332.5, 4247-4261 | 1.04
